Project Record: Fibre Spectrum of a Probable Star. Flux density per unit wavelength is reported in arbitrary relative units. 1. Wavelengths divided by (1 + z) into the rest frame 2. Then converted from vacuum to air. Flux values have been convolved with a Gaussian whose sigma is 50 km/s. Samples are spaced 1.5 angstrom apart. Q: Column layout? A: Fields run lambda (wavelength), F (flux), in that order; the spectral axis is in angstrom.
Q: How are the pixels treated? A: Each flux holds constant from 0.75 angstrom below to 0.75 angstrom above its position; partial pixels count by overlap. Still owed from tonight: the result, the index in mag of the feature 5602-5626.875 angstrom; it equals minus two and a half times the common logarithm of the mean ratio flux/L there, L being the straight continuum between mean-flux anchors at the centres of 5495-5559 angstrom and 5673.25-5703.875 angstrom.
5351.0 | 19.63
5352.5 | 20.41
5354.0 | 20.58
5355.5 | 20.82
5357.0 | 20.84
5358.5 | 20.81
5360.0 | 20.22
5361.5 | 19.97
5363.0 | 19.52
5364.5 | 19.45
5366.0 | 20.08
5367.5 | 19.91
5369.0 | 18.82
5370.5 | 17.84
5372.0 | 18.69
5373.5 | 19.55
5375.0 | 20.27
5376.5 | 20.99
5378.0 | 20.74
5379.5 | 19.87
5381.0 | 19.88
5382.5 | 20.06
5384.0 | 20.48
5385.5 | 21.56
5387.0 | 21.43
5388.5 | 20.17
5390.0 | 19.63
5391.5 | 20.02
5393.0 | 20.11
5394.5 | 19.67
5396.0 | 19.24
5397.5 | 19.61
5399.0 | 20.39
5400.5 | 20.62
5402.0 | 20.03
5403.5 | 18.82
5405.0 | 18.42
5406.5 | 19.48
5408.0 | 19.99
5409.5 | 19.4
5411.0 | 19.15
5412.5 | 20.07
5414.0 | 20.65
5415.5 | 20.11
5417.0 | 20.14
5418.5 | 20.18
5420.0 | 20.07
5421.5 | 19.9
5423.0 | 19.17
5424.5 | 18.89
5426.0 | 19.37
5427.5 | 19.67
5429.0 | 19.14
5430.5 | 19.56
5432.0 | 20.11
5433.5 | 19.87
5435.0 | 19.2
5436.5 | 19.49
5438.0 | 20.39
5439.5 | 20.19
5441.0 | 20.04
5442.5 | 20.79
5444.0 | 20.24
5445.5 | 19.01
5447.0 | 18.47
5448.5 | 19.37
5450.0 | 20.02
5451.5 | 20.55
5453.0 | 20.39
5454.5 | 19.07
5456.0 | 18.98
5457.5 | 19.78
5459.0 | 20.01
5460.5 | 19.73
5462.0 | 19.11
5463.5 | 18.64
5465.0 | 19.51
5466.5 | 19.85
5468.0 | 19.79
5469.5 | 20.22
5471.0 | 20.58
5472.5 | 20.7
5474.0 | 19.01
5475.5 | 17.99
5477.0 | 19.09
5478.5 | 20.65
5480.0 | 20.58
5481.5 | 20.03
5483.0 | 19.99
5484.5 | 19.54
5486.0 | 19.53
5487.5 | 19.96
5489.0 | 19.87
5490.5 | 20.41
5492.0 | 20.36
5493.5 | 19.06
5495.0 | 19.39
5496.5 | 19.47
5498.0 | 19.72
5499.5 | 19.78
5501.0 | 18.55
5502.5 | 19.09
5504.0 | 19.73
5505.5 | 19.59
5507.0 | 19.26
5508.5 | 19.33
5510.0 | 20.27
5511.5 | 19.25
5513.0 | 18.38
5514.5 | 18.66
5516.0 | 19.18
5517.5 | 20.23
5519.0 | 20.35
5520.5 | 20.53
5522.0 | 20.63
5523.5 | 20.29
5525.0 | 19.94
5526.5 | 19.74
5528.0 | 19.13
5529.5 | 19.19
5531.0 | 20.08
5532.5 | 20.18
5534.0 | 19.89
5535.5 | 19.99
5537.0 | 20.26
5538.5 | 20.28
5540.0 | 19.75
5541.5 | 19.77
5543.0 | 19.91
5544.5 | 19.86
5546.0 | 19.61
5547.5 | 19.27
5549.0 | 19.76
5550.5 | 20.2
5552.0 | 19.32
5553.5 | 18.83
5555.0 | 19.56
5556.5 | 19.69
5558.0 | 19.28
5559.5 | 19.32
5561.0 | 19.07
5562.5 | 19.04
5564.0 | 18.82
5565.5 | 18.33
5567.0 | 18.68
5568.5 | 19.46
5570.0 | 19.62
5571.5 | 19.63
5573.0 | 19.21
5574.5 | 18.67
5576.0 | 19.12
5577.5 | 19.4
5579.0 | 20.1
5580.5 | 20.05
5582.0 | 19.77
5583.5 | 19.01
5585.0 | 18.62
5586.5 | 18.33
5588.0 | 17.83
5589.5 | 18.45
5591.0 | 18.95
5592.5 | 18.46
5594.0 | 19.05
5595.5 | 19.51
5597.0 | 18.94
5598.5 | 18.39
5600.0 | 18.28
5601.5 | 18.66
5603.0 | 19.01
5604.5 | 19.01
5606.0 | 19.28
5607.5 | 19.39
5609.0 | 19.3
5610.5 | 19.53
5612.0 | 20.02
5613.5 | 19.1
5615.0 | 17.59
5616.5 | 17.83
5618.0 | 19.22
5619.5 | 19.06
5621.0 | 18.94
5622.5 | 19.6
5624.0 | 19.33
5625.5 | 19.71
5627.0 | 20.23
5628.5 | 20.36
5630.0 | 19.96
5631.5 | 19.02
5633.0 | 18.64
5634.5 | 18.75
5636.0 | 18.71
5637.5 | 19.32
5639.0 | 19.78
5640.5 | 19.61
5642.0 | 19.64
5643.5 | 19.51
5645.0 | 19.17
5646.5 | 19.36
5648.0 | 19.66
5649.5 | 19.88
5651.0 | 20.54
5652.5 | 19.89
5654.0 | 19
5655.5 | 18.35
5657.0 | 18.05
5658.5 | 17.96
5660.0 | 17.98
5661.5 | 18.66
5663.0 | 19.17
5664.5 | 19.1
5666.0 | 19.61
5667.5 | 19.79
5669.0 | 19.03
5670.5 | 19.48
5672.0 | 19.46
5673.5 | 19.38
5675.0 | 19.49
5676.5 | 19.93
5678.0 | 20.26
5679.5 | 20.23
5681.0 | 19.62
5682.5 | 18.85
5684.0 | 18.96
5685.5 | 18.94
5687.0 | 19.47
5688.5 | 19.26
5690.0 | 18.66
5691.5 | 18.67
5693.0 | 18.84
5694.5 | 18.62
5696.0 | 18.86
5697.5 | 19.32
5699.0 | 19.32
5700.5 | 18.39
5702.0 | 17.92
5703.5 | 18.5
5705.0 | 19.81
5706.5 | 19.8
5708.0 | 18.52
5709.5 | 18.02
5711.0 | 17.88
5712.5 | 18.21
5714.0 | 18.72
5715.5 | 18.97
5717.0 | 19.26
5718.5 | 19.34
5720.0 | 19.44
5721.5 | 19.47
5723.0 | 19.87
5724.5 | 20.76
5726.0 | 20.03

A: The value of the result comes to 0.01 mag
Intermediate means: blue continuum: 19.7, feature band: 19.1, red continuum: 19.1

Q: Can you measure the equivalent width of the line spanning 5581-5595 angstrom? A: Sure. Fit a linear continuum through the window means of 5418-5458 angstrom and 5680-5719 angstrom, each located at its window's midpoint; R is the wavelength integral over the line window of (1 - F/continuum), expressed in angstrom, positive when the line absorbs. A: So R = 0.34 angstrom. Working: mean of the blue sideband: 19.7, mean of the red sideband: 18.9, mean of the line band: 18.8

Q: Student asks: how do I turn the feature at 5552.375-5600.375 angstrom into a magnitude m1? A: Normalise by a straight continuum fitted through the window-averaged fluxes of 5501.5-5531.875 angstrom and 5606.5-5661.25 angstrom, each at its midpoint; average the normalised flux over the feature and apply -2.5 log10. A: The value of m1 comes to 0.02 mag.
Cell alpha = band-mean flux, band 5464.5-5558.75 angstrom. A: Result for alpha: 19.7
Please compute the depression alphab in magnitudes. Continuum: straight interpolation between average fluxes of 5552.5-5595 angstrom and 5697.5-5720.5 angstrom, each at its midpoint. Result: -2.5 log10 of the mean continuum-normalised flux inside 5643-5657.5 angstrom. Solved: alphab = -0.02 mag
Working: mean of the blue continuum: 19.1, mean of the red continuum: 18.8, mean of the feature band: 19.4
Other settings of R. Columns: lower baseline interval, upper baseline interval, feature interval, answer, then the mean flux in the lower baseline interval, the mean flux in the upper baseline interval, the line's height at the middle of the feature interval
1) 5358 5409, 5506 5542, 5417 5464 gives 0.40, 19.9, 19.8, 19.8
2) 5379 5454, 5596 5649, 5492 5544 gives -0.39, 19.9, 19.2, 19.5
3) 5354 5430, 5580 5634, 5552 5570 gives 0.10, 19.9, 19.1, 19.2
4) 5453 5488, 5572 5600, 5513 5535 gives -0.52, 19.7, 19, 19.4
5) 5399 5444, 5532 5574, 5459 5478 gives 0.12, 19.8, 19.5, 19.7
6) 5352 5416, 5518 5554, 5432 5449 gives 0.15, 20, 19.9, 19.9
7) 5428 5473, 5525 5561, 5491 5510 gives 0.22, 19.8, 19.7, 19.7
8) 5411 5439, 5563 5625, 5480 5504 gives -0.26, 19.8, 19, 19.5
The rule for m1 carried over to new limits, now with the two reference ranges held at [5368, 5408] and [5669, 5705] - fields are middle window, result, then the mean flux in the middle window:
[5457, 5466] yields 0.013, 19.5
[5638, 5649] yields -0.015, 19.5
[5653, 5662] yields 0.050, 18.4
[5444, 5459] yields 0.008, 19.6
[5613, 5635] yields 0.008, 19.2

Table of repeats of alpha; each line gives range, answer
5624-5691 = 19.3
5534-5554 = 19.8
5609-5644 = 19.3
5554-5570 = 19.1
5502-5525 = 19.7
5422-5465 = 19.6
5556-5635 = 19.1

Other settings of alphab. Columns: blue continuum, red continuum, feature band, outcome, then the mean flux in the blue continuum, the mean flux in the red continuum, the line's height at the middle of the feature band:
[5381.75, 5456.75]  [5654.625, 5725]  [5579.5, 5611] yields 0.02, 19.8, 19.1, 19.3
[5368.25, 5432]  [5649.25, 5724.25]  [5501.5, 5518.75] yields 0.01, 19.8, 19.1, 19.5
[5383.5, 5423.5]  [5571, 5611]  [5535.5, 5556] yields -0.03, 19.9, 19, 19.2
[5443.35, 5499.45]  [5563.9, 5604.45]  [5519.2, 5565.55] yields -0.02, 19.7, 19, 19.2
